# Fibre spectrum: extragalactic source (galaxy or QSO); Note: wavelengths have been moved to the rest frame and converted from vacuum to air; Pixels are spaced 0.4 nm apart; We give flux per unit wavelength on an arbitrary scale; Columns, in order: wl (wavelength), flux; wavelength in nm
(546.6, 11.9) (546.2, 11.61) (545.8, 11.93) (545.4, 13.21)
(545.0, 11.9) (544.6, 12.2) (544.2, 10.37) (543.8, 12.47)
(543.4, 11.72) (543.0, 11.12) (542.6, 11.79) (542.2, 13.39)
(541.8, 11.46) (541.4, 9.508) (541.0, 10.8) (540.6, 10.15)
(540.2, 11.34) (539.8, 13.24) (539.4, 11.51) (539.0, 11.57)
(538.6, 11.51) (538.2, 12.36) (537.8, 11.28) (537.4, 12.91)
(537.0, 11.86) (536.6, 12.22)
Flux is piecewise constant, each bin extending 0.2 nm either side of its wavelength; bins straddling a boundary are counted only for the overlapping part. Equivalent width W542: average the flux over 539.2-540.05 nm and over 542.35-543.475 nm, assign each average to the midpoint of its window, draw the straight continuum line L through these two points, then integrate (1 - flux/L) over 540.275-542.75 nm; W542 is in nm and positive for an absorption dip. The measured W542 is 0.15 nm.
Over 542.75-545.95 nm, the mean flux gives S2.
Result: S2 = 11.9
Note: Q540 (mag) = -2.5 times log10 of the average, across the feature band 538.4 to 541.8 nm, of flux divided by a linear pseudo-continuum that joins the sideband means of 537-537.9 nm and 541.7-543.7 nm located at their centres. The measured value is 0.08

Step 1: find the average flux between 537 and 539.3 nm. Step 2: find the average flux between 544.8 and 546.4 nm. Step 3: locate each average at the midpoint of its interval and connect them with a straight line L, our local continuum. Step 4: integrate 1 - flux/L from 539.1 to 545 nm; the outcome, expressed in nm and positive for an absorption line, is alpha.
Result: 0.25 nm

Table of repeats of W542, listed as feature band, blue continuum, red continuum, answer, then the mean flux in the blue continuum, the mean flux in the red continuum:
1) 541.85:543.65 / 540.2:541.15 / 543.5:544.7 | -0.118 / 10.6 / 11.6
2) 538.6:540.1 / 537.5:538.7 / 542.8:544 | -0.020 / 11.8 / 11.8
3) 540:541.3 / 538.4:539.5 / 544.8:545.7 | 0.124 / 11.5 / 12.5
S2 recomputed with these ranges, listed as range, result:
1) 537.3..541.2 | 11.6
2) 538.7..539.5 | 11.5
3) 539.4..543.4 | 11.4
